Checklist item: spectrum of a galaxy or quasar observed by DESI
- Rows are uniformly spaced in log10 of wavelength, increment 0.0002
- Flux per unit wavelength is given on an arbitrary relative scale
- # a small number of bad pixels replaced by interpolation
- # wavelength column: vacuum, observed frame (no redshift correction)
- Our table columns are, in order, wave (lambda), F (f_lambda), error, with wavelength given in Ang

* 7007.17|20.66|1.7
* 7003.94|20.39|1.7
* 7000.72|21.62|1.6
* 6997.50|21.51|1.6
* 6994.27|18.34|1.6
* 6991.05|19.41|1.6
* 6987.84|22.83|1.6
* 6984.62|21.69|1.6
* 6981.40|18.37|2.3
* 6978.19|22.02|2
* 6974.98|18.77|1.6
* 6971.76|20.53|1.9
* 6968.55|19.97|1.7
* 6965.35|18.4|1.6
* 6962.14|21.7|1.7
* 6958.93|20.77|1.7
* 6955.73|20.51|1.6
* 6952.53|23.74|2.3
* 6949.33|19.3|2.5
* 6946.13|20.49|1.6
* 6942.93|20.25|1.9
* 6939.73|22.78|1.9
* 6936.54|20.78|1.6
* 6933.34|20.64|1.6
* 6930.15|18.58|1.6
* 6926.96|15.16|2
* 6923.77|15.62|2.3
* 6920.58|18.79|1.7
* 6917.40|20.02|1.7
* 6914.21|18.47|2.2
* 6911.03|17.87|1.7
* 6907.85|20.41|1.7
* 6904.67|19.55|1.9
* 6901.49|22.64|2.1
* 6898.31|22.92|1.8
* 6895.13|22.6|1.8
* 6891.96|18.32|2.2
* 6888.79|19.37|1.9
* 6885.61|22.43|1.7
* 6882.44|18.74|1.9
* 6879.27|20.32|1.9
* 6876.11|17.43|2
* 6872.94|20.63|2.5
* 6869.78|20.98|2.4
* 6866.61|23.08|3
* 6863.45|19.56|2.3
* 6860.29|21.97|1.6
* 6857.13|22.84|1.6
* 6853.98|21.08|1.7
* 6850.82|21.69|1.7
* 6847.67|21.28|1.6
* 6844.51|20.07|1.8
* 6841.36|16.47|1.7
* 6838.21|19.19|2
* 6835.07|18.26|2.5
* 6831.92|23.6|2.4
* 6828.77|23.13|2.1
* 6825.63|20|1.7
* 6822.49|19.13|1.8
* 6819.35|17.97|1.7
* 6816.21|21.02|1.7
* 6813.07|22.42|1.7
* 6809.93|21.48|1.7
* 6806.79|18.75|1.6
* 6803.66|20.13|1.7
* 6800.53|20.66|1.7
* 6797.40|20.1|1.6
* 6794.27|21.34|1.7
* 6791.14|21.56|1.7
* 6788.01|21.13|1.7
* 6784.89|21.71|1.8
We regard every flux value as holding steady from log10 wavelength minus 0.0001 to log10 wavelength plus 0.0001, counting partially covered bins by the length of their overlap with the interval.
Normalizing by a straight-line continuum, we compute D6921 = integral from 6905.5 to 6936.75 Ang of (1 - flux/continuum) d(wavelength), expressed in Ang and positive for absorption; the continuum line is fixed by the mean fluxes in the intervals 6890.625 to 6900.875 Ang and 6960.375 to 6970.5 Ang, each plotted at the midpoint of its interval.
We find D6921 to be 3.6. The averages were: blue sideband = 21.5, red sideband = 20.1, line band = 18.6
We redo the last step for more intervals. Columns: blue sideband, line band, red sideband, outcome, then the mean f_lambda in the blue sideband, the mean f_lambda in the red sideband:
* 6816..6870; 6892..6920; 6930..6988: 0.3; 20.6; 20.6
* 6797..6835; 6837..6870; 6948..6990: -0.2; 20.6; 20.7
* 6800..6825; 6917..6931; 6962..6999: 2.0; 20.2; 20.2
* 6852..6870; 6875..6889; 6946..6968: 1.1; 21.6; 20.7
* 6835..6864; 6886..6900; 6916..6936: -1.3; 20.4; 18.3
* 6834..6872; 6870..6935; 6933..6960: 4.0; 20.6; 21.1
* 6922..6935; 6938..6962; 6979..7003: -3.3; 17.5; 20.6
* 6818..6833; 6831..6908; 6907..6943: -2.4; 20.7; 19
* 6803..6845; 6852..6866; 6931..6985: -0.9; 20.1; 20.6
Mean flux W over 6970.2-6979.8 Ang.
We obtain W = 20.4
